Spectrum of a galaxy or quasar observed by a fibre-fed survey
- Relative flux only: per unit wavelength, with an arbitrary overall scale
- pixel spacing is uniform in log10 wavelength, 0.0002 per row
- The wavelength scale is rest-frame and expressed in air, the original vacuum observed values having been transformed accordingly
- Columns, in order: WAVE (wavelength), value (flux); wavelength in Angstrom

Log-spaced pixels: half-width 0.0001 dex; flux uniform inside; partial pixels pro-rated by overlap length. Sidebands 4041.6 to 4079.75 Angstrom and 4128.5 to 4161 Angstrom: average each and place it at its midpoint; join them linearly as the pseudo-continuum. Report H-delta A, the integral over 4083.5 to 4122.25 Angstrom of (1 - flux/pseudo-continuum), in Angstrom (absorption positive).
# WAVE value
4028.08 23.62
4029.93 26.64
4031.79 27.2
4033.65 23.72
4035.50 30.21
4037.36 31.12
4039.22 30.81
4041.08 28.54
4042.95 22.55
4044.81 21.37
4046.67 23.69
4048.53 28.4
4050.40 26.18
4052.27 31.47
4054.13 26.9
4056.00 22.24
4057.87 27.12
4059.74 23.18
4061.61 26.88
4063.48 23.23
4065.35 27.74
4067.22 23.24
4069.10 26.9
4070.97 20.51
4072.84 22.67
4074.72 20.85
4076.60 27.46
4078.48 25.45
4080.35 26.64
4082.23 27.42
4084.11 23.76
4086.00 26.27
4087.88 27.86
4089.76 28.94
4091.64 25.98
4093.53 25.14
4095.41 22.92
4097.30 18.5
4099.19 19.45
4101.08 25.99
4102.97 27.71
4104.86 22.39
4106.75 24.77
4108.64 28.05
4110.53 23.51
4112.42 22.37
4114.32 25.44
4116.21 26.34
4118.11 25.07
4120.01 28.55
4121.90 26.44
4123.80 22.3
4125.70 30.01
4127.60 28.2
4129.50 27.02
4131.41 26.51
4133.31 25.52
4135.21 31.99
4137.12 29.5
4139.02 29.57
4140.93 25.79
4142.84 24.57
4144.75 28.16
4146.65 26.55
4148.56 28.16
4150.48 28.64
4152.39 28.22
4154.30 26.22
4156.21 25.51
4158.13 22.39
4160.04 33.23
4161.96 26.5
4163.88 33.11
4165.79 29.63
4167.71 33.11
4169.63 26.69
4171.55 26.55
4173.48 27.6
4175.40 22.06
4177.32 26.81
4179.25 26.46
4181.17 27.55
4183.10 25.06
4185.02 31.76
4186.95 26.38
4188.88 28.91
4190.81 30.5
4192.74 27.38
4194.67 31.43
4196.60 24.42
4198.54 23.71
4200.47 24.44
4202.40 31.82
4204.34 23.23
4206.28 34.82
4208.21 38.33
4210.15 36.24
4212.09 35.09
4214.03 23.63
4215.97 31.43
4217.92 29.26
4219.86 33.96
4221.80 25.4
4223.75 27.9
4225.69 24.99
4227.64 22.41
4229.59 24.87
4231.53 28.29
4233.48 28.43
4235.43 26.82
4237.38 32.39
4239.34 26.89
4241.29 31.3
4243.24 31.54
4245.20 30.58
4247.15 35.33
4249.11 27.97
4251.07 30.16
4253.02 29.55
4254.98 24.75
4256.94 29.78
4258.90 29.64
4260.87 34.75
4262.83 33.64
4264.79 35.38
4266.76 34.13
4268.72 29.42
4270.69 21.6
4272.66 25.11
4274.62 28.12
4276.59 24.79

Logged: 1.8 Angstrom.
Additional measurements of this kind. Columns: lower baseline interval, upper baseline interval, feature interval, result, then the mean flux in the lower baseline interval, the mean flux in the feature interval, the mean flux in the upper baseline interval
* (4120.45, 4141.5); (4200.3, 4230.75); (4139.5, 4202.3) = 2.0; 27.6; 27.5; 29.4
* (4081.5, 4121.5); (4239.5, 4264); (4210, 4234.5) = 1.0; 25.1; 28.3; 30.7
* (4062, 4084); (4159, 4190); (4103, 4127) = 0.6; 24.8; 25.6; 28.2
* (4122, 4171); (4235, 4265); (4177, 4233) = 1.7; 27.9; 28.5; 30.6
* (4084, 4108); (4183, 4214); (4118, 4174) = -1.5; 24.7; 27.8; 29.6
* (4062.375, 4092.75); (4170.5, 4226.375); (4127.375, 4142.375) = -0.6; 25.3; 27.9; 28.5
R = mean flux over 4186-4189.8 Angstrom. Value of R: 27.6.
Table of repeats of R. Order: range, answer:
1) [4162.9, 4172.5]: 29.8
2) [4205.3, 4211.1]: 36.5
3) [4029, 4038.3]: 27.8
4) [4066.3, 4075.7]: 22.8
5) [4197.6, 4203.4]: 26.7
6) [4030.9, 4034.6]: 25.5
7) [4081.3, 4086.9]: 25.8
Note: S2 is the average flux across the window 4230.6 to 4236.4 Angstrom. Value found 27.8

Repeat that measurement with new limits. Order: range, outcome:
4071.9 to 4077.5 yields 23.6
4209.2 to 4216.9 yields 31.6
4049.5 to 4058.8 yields 26.8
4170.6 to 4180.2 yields 25.9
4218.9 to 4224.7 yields 29.1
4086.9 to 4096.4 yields 26.1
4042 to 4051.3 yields 24.4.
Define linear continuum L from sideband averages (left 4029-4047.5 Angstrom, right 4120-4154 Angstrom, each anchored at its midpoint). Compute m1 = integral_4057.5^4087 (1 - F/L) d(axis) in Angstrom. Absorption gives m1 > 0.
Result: 2.2 Angstrom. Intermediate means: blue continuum 26.6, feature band 24.9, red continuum 27.5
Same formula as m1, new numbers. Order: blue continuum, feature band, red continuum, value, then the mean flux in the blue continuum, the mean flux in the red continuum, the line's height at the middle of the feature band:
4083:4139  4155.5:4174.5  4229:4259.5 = -0.84 Angstrom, 25.8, 29.3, 27.2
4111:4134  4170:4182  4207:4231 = 0.77 Angstrom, 26.1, 29.5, 28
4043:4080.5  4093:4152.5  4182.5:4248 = 1.43 Angstrom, 25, 29.1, 26.6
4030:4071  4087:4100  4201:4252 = 1.39 Angstrom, 26.2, 29.7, 27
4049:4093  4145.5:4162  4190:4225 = 0.41 Angstrom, 25.6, 29.6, 28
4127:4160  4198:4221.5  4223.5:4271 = -1.46 Angstrom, 27.4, 29.4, 28.7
